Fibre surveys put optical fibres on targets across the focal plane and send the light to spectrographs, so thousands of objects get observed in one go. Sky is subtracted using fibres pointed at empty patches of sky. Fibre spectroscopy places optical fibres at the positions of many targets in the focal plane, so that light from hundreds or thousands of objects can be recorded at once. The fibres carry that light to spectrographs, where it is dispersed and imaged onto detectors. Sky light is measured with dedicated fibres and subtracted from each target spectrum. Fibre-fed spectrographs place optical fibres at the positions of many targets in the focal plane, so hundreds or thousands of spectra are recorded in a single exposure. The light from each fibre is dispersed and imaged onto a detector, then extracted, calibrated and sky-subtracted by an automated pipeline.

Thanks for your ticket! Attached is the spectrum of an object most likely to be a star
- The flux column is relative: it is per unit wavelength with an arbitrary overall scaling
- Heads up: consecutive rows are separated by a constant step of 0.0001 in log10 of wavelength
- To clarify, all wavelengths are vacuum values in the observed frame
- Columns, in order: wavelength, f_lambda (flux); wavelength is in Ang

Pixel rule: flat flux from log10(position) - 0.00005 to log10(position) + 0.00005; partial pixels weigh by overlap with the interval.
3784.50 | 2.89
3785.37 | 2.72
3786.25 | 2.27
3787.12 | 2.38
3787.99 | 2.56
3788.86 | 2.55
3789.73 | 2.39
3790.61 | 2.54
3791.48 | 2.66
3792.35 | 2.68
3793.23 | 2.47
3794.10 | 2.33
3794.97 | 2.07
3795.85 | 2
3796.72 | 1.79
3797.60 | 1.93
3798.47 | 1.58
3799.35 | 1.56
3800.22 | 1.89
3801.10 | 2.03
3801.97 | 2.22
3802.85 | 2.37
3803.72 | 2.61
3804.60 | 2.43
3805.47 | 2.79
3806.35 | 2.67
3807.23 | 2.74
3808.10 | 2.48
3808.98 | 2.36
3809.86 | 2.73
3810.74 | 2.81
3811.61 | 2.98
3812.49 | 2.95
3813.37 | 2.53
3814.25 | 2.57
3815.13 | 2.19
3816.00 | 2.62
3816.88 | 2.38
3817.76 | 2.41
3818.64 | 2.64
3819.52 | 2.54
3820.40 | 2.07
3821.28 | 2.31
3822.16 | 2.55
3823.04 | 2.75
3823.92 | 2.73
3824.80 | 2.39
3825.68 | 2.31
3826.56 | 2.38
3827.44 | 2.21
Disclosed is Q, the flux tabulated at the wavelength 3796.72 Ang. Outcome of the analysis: 1.79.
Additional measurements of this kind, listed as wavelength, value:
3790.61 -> 2.54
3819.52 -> 2.54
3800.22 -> 1.89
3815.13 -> 2.19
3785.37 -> 2.72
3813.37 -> 2.53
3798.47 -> 1.58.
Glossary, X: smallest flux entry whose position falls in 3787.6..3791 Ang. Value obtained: 2.39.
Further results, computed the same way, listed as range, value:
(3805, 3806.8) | 2.67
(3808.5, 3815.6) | 2.19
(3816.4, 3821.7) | 2.07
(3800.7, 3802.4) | 2.03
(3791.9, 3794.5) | 2.33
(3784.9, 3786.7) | 2.27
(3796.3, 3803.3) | 1.56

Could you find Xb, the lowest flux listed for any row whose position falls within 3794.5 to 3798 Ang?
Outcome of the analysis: 1.79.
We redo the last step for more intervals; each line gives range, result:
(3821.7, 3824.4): 2.55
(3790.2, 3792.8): 2.54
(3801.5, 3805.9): 2.22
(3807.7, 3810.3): 2.36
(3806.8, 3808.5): 2.48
